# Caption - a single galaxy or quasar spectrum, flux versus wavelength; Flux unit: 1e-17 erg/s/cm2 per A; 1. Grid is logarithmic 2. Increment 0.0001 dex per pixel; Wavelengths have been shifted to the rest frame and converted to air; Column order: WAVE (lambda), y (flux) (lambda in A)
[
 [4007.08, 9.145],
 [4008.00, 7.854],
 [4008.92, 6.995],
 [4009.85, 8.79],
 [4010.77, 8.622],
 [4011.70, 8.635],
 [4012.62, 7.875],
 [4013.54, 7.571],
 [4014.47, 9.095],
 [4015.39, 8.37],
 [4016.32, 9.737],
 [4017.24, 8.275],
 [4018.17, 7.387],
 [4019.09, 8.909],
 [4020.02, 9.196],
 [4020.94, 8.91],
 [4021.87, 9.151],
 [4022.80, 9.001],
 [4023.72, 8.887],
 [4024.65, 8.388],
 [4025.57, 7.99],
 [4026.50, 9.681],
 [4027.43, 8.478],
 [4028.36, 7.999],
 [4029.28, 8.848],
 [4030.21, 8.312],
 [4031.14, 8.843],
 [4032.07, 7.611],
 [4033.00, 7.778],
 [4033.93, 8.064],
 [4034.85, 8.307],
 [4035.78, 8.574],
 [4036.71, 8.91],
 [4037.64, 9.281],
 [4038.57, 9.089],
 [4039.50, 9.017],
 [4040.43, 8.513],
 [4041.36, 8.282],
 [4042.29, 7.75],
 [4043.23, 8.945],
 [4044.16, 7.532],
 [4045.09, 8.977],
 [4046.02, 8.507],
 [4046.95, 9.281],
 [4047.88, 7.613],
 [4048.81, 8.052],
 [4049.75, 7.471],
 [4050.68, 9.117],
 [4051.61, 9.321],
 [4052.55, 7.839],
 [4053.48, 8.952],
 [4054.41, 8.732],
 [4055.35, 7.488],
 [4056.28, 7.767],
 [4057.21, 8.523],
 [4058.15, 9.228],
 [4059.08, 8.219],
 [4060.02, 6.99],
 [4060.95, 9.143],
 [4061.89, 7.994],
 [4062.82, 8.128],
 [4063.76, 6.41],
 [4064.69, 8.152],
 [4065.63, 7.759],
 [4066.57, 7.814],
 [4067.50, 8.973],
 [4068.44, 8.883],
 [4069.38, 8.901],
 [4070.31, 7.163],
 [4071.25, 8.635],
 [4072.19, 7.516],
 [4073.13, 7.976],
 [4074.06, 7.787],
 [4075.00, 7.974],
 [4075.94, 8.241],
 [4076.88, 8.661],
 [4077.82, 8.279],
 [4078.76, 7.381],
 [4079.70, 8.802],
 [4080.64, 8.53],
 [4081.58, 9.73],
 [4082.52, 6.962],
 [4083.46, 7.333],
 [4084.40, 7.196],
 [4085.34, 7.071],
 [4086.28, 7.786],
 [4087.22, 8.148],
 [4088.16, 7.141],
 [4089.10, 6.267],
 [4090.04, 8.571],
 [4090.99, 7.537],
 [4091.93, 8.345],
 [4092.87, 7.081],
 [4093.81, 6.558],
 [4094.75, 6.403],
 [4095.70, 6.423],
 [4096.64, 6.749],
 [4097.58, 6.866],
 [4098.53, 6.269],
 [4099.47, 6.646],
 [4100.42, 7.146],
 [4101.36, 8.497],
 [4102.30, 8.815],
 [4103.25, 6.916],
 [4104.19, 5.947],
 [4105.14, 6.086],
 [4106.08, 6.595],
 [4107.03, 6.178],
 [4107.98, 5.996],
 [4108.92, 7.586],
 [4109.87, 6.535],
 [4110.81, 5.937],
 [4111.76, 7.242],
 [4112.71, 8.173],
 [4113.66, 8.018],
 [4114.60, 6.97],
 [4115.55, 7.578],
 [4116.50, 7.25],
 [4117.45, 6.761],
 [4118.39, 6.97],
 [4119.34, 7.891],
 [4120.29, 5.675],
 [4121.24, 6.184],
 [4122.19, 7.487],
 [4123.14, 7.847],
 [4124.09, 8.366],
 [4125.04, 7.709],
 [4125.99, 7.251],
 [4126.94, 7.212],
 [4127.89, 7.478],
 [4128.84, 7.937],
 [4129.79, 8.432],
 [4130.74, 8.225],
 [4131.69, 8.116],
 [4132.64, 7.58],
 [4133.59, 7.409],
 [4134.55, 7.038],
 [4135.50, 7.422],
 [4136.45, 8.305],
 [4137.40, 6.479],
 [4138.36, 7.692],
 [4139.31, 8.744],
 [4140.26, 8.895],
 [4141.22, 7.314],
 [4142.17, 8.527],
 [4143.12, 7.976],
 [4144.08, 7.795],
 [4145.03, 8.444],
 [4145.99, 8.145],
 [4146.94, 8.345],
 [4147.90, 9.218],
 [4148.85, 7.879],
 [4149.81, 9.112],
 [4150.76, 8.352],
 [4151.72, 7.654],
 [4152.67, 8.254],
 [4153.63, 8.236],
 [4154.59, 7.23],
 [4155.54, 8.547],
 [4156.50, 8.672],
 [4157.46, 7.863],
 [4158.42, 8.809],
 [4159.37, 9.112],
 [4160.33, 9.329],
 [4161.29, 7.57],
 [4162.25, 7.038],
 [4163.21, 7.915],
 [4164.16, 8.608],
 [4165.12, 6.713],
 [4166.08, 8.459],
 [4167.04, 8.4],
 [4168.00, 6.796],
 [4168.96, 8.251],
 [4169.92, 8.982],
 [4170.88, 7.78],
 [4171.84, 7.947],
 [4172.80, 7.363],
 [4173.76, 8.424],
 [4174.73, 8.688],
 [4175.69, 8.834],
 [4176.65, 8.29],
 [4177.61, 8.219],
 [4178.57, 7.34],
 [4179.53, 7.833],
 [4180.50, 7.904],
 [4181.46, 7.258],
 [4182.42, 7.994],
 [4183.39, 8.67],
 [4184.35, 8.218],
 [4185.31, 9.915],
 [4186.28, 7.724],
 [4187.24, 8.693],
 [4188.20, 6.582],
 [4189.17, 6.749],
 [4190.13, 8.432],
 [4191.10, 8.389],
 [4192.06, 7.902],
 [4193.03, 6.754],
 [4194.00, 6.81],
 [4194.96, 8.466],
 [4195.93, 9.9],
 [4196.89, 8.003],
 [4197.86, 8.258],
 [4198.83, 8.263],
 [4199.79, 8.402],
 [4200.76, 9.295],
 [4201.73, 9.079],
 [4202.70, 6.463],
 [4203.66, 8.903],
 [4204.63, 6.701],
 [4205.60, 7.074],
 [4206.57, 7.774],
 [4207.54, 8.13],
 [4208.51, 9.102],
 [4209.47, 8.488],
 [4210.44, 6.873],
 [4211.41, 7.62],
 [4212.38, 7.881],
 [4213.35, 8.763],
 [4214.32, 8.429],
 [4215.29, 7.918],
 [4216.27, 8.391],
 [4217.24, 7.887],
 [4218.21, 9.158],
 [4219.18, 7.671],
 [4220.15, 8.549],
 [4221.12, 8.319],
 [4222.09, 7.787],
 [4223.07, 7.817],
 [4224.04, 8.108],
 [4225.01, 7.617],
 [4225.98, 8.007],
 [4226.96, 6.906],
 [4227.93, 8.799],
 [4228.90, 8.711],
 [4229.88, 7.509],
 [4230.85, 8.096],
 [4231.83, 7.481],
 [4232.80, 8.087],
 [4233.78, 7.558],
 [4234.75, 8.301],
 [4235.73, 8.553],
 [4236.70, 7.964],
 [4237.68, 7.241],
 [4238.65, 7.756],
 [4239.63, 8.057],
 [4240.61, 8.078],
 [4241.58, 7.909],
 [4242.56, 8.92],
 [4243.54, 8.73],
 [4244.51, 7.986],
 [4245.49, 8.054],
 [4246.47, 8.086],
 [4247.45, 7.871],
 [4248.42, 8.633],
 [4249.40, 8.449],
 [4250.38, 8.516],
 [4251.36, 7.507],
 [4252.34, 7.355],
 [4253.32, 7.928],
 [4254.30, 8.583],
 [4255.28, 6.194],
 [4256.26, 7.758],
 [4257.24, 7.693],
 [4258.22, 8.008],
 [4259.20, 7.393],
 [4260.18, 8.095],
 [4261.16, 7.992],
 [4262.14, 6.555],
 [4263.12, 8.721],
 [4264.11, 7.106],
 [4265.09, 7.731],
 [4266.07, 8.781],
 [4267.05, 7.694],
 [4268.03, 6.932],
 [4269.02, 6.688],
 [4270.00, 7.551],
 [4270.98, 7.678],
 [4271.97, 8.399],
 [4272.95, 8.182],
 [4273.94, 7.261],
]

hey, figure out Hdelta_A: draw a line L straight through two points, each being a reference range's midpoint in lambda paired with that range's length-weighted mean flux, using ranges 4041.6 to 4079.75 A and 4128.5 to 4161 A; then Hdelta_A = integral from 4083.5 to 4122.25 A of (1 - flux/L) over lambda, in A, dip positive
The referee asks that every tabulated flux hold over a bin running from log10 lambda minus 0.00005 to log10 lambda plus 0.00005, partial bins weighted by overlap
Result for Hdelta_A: 5.3 A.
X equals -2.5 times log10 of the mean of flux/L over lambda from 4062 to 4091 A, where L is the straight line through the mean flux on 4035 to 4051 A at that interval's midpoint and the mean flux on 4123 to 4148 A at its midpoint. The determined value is 0.05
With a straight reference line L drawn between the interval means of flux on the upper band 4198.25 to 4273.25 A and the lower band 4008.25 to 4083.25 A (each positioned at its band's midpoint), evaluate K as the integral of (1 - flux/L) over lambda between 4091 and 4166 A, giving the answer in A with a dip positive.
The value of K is 5.6 A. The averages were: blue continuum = 8.36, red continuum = 7.96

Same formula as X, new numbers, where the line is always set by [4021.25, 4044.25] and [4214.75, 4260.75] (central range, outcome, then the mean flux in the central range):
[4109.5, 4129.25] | 0.147 mag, 7.26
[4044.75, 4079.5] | 0.033 mag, 8.21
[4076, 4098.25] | 0.115 mag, 7.56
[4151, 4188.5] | 0.009 mag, 8.11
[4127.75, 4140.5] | 0.060 mag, 7.83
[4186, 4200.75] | 0.015 mag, 8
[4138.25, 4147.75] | 0.001 mag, 8.24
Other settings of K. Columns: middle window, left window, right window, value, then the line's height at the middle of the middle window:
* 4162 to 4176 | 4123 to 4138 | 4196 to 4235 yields -0.3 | 7.85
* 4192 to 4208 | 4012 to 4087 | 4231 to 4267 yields 0.0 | 8.03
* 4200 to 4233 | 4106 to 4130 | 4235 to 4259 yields -1.0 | 7.8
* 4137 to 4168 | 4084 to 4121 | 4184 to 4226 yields -2.4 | 7.56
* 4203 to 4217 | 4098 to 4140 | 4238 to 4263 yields -0.4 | 7.74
